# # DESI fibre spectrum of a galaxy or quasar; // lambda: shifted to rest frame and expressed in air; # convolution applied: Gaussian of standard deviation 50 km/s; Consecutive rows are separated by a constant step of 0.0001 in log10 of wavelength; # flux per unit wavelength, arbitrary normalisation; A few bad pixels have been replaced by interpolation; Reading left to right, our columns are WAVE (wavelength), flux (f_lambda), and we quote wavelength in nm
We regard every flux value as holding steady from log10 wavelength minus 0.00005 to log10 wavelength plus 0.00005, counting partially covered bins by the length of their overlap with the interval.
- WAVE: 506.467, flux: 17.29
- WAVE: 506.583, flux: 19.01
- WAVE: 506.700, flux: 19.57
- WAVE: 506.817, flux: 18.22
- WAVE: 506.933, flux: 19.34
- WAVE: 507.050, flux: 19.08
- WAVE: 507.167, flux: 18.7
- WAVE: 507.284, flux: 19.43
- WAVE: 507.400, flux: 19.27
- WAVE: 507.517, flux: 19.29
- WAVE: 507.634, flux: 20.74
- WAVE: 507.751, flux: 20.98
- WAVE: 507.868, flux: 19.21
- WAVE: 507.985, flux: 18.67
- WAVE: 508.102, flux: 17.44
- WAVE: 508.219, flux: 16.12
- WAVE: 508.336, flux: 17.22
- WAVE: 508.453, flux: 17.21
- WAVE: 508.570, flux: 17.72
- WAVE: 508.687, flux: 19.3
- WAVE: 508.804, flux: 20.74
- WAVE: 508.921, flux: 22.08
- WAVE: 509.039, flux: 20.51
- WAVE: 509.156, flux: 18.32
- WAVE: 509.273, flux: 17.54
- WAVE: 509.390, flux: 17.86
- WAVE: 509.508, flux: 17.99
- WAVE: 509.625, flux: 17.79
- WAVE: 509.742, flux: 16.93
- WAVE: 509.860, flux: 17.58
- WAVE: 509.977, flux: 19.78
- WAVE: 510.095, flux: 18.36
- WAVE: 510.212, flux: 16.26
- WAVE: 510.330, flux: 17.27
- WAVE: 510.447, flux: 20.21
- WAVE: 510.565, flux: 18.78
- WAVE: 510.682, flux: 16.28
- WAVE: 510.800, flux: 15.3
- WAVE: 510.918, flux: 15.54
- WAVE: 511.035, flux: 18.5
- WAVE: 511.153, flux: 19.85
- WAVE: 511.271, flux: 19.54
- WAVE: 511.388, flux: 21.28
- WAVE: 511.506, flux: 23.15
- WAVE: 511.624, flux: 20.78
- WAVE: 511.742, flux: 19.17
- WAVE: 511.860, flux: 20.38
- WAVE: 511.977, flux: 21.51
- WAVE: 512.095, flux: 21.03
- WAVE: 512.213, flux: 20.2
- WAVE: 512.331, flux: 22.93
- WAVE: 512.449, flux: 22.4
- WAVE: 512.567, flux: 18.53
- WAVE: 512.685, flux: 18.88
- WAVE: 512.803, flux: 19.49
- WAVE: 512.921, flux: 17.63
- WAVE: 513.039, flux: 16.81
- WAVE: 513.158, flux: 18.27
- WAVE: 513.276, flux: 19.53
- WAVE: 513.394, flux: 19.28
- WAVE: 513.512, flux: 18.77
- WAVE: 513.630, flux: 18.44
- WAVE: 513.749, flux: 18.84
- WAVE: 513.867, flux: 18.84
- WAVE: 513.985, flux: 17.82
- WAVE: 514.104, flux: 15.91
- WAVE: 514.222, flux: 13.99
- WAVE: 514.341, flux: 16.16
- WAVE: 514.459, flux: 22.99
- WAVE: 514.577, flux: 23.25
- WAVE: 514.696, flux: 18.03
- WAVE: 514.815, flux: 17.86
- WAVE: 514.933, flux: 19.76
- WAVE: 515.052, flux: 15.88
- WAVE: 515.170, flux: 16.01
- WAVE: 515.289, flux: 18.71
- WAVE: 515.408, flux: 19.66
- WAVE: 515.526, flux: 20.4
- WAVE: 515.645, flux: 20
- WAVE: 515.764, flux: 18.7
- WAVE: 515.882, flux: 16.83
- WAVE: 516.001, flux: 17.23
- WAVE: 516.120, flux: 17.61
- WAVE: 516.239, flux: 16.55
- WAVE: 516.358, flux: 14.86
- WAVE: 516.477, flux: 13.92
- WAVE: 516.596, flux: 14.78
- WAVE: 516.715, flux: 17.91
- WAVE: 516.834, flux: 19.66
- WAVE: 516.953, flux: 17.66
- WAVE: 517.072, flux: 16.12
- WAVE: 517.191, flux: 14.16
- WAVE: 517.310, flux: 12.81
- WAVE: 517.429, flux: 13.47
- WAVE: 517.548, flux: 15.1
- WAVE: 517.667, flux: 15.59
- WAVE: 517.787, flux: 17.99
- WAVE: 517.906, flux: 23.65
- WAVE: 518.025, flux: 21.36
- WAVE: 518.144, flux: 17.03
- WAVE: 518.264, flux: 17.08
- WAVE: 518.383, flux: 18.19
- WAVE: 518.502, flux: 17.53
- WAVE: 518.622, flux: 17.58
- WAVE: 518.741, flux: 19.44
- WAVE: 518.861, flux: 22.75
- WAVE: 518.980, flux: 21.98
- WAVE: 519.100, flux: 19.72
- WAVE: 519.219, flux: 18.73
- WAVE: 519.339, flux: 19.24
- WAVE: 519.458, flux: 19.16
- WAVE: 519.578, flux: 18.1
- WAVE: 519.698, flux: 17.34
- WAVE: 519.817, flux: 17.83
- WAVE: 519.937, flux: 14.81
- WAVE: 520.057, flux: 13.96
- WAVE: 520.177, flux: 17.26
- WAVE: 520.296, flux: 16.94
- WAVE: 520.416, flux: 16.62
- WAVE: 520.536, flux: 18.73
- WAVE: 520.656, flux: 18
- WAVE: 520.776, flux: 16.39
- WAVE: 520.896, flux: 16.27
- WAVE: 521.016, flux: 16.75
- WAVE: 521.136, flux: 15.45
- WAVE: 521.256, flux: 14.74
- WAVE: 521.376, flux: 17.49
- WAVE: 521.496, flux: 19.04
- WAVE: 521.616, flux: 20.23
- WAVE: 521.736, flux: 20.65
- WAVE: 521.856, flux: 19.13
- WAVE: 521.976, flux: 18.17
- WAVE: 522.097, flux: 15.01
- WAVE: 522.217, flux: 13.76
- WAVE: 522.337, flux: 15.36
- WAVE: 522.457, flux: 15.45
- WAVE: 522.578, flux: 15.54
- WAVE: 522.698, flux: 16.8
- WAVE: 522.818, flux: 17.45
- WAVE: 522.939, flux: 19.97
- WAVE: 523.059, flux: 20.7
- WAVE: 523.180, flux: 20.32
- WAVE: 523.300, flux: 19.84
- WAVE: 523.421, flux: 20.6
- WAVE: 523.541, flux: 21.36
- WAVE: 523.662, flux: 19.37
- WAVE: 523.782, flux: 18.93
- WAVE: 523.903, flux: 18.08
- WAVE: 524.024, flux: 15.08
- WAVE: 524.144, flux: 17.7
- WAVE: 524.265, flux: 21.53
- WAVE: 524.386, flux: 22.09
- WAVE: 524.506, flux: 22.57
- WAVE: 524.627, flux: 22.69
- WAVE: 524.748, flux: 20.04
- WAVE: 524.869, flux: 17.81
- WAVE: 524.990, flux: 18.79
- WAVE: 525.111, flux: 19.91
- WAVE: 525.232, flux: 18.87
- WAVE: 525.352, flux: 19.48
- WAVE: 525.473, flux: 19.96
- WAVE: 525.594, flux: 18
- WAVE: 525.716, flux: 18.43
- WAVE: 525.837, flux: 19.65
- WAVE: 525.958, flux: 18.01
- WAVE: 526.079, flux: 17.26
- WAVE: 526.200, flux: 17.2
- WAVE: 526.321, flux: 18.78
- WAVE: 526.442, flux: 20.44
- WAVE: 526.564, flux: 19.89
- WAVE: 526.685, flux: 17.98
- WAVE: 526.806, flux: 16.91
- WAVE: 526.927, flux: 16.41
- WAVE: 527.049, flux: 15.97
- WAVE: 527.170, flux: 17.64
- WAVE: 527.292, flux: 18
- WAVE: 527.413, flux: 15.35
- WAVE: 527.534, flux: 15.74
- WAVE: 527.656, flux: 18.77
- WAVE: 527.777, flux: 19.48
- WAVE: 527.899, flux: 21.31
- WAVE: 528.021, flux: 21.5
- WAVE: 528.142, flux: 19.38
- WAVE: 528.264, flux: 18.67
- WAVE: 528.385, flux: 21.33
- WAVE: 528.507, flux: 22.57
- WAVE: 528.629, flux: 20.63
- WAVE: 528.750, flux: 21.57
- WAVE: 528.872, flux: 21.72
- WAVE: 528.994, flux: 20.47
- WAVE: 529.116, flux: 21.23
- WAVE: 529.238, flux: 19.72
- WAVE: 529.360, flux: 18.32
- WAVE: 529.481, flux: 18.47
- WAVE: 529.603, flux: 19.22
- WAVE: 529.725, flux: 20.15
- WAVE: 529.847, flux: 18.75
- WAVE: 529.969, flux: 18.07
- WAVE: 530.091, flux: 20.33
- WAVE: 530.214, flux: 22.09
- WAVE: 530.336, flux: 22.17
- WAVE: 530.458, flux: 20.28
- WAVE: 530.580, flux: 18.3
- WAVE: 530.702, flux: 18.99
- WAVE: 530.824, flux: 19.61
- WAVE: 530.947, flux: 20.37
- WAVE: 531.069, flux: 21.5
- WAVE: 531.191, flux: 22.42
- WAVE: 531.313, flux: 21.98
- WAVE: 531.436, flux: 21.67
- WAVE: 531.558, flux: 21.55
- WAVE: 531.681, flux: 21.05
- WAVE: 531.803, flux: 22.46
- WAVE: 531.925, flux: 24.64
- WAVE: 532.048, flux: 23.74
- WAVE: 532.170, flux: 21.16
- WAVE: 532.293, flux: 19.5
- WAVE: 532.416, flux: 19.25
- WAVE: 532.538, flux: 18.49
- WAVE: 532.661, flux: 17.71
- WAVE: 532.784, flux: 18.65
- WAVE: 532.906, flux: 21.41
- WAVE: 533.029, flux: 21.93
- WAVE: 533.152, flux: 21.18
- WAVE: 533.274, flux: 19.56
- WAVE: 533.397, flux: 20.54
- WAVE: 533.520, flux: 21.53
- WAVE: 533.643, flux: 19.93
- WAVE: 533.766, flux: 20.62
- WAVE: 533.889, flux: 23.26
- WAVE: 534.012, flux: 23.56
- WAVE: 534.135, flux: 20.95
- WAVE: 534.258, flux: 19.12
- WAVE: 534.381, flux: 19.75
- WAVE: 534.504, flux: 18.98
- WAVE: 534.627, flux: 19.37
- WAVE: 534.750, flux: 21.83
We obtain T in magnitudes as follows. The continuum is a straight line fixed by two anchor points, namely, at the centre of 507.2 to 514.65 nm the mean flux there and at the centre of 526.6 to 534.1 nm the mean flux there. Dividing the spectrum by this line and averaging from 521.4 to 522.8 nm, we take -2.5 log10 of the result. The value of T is 0.14 mag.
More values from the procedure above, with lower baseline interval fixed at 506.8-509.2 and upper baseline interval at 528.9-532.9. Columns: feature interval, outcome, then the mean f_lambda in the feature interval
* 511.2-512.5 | -0.099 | 21.1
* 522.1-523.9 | 0.103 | 18.1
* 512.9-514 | 0.052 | 18.5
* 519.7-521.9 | 0.151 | 17.2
